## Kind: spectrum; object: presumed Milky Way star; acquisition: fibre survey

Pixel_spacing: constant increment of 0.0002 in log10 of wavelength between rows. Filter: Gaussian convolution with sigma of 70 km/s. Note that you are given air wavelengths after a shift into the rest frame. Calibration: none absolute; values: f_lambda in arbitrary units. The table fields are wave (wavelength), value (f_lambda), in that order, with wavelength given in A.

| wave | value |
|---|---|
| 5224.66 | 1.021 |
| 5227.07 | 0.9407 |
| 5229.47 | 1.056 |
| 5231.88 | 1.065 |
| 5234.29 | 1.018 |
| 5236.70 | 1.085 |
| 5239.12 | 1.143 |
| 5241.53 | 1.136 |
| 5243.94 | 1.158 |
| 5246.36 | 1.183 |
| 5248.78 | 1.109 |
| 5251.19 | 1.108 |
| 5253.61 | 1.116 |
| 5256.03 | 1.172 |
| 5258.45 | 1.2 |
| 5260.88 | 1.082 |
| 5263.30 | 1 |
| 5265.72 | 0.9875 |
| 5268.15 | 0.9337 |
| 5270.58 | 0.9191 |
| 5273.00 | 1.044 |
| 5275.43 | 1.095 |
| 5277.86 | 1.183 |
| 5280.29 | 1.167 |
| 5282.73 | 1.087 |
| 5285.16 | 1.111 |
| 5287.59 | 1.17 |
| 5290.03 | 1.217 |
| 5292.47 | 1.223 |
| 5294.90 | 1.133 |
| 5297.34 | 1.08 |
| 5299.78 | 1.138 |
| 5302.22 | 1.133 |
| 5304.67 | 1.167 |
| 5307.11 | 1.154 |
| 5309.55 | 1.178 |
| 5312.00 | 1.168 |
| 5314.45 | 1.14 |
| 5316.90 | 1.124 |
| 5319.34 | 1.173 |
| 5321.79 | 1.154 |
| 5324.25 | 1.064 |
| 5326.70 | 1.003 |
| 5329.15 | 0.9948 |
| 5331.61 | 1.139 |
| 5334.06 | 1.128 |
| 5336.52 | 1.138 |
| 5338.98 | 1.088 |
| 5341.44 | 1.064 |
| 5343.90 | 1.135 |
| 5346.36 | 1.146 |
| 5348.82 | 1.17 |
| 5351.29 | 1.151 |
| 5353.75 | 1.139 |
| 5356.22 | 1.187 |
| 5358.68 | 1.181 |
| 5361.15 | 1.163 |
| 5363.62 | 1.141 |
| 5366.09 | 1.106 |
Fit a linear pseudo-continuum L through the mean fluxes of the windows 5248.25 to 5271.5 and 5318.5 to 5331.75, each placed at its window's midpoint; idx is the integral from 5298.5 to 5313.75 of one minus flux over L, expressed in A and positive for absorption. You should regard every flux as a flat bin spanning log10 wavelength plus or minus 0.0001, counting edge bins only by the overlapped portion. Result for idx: -1.1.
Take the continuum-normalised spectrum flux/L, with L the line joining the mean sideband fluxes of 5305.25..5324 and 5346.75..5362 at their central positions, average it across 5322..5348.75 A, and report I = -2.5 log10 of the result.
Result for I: 0.06 mag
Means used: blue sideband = 1.15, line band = 1.1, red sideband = 1.16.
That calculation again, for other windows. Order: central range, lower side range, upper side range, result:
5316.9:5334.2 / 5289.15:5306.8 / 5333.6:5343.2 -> 0.03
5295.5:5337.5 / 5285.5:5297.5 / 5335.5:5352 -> 0.03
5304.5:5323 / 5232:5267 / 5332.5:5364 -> -0.03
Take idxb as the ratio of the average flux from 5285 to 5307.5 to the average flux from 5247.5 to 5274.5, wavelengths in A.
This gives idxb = 1.09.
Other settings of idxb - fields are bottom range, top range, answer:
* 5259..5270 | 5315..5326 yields 1.12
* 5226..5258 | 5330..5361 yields 1.03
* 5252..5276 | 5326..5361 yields 1.06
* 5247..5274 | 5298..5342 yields 1.05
